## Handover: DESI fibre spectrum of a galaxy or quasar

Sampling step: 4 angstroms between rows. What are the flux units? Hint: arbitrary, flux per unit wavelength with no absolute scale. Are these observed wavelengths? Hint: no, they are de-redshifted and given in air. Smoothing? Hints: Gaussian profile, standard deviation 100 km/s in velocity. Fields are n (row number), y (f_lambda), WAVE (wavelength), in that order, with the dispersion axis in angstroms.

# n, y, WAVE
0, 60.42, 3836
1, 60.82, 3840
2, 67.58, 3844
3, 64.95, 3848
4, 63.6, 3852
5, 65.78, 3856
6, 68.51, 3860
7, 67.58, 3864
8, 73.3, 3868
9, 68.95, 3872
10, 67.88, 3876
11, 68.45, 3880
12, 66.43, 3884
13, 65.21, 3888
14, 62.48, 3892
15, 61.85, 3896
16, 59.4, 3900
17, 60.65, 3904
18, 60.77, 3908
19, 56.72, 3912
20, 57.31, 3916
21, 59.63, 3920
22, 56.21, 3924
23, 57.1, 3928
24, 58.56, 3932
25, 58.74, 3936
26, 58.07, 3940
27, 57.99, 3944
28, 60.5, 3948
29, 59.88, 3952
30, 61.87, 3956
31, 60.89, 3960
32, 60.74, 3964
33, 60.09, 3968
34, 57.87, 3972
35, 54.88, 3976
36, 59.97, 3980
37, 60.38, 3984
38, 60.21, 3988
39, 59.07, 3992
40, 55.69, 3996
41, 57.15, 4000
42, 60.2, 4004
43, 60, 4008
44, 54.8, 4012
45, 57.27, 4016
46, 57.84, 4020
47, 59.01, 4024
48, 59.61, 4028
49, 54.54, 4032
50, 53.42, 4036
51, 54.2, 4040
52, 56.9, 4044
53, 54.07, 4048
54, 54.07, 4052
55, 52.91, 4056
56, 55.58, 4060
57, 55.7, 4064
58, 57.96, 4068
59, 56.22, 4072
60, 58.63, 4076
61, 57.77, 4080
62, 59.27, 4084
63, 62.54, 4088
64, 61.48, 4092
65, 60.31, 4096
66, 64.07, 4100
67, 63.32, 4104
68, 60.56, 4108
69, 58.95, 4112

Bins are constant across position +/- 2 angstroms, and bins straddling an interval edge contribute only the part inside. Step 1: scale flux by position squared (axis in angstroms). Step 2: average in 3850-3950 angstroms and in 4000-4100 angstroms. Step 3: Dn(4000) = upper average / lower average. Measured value 1.0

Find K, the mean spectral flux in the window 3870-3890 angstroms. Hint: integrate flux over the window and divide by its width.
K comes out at 67.4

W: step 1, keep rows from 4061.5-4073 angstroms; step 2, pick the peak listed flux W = 57.96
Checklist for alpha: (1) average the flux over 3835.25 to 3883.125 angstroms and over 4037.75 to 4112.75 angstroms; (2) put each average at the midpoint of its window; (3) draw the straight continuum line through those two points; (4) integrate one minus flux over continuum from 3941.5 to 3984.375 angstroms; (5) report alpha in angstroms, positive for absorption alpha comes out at 2.08 angstroms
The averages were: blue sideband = 66.6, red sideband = 58.1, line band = 59.5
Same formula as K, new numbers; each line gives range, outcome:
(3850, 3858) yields 64.7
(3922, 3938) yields 57.7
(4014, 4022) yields 57.6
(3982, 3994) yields 59.9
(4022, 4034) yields 57.7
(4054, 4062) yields 54.2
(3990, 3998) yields 57.4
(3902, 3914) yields 59.4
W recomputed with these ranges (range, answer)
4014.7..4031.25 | 59.61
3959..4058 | 60.89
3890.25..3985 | 62.48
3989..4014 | 60.2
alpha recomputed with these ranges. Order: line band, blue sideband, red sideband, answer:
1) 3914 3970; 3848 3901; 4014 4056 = 2.5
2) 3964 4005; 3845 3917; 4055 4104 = 2.0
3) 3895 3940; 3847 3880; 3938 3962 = 2.9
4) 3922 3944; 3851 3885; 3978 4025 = 1.9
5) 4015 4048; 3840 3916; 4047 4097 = 1.4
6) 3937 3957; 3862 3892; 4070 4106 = 1.8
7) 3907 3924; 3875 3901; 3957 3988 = 1.3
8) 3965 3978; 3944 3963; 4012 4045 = 0.4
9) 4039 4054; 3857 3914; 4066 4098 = 1.4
